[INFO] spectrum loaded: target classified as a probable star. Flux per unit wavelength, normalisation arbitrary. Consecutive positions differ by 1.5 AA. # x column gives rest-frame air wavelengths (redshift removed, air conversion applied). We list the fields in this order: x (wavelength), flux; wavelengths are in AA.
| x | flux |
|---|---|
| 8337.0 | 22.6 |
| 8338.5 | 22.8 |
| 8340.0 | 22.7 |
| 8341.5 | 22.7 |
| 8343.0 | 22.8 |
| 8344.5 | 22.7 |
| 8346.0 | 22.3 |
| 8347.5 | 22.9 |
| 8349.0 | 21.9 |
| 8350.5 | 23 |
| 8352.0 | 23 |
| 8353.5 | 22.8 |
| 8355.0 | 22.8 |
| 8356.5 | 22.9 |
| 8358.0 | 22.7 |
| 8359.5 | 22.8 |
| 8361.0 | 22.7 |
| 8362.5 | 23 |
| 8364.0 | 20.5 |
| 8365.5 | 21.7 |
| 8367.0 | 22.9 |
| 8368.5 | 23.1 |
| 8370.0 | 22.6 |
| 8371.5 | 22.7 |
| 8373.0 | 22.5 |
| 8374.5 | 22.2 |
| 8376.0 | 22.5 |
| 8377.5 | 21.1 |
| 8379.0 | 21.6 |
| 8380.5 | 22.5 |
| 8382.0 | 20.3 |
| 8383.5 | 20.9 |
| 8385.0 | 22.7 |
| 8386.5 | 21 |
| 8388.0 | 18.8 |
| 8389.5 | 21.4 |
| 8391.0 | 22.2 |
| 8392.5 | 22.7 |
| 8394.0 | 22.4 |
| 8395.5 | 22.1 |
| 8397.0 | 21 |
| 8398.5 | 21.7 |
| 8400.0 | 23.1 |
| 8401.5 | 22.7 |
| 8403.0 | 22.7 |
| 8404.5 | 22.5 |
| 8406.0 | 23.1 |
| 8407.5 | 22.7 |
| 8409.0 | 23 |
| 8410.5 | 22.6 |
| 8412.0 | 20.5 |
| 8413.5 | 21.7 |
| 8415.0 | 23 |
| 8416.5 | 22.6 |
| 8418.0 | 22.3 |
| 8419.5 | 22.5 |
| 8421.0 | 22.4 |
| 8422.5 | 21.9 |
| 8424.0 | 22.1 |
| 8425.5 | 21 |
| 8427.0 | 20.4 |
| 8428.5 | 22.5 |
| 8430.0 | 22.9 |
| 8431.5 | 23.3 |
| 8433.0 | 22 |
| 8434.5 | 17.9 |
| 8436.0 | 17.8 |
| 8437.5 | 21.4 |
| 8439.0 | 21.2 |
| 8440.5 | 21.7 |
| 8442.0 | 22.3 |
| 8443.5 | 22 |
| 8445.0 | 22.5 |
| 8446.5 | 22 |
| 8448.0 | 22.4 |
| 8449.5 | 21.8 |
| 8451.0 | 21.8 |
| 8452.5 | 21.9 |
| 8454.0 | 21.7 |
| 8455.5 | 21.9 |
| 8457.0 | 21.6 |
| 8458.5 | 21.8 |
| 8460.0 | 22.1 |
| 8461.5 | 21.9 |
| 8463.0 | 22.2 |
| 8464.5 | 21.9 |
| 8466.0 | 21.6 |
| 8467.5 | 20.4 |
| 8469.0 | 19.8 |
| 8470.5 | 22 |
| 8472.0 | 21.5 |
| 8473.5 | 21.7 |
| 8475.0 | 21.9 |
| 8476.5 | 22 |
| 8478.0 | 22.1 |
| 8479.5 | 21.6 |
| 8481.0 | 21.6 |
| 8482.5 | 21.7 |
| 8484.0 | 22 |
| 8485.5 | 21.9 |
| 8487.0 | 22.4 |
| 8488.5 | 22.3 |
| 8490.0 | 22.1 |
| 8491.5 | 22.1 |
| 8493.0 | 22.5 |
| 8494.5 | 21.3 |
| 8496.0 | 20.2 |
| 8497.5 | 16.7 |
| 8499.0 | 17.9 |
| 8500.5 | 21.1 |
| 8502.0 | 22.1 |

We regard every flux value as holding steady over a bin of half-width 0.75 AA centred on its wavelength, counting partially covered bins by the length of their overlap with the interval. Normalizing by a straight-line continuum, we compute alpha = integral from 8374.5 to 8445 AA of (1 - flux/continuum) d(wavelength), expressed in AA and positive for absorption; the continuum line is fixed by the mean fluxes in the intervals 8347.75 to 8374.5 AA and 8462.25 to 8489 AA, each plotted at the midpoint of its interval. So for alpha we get 1.2 AA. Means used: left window 22.6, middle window 21.8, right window 21.7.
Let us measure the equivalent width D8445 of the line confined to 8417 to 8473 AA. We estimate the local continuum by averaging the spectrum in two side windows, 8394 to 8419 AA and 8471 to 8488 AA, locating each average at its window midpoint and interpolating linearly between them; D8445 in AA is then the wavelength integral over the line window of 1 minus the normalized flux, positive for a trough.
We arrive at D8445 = 1.1 AA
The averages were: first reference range 22.3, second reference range 21.9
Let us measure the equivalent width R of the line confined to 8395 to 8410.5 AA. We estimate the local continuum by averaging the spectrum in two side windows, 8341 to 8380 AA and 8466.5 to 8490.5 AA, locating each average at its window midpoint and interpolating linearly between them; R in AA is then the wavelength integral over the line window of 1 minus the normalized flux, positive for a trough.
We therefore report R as -0.2 AA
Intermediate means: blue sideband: 22.5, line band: 22.5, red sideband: 21.7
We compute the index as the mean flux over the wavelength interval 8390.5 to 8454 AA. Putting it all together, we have 22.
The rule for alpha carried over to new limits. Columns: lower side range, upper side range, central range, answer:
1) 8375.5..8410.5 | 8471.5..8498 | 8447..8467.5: -0.1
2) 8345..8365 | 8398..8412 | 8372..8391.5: 0.9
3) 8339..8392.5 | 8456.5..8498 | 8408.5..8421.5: -0.2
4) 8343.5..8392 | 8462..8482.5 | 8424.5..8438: 0.5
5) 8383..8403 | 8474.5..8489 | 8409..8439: 0.3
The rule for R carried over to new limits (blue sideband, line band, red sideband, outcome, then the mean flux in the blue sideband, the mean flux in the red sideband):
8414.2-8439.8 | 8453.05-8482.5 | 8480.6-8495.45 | 0.3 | 21.6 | 22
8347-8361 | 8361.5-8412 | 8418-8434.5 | 0.7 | 22.8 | 21.9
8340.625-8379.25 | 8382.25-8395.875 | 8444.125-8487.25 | 0.5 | 22.5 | 21.8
